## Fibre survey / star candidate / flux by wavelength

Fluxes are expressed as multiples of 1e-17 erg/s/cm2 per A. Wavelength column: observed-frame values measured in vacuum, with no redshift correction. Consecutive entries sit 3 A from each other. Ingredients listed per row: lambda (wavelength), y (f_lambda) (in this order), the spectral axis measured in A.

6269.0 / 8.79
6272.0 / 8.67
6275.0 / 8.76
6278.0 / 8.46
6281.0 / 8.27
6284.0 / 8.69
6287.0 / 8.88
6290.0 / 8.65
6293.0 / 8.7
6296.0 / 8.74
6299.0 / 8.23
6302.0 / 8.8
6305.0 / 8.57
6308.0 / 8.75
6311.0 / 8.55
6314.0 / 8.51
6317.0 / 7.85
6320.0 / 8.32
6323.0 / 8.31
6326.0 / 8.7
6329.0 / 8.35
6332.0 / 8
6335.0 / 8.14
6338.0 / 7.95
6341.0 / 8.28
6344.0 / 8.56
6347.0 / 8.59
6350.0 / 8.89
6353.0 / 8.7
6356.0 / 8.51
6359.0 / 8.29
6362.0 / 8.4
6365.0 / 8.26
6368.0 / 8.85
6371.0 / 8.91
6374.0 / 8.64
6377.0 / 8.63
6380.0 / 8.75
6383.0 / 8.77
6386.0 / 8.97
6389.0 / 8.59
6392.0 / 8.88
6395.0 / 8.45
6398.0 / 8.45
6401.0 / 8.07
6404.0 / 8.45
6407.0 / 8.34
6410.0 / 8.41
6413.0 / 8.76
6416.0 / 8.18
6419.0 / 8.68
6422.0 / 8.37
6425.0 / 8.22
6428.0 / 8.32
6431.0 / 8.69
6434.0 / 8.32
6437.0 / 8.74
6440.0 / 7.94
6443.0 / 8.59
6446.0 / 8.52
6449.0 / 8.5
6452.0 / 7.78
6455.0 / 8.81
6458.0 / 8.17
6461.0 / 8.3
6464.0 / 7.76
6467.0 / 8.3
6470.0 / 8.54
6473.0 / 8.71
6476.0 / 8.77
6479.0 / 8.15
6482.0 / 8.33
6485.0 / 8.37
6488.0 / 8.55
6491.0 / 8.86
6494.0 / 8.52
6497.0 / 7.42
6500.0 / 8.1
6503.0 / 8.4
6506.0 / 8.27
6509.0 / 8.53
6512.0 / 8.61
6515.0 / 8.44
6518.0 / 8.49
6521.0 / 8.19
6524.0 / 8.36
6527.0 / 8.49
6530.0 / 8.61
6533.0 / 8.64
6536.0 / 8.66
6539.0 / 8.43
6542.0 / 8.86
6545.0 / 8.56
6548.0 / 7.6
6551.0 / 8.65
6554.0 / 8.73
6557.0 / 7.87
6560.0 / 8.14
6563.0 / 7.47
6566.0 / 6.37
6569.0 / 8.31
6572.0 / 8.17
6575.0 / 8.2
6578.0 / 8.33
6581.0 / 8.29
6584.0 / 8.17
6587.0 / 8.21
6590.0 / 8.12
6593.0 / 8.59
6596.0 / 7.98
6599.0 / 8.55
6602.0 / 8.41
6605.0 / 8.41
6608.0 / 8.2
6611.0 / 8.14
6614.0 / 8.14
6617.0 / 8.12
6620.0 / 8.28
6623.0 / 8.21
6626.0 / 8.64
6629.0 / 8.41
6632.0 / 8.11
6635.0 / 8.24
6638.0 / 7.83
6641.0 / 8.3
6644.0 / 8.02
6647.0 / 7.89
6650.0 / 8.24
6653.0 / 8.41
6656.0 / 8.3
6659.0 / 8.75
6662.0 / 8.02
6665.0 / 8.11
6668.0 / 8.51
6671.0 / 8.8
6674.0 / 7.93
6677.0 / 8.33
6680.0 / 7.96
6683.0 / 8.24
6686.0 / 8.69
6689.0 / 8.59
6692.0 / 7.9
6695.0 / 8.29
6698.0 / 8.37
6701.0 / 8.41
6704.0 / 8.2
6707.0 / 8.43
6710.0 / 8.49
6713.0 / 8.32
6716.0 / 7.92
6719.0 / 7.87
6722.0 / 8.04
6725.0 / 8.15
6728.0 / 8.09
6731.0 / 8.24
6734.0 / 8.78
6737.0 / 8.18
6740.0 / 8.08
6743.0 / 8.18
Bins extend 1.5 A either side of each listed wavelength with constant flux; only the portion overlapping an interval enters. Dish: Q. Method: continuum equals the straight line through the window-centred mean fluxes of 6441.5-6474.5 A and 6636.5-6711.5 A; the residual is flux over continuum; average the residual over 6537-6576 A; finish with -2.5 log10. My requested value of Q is 0.03 mag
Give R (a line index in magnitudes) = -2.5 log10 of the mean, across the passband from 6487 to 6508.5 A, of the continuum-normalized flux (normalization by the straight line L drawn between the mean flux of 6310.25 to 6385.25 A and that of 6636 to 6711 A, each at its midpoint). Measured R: 0.01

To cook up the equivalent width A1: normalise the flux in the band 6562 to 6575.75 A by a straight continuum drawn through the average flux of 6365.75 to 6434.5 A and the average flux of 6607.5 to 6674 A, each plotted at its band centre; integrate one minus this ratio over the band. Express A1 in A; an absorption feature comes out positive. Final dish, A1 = 1.08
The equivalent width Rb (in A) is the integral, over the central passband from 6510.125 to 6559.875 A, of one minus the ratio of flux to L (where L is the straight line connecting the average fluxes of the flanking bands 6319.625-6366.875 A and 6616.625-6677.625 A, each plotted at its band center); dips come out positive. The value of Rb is -0.78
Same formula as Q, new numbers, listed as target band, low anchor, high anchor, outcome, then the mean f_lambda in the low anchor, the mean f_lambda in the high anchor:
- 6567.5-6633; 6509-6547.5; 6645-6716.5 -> 0.02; 8.5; 8.3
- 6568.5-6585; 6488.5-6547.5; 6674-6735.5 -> 0.02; 8.43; 8.26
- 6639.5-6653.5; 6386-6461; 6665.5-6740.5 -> 0.02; 8.43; 8.27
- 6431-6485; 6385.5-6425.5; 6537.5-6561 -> 0.01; 8.48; 8.36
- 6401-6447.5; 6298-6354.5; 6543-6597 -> -0.02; 8.43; 8.11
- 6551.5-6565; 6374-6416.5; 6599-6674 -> 0.04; 8.56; 8.27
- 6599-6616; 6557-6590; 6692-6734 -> -0.03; 7.97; 8.23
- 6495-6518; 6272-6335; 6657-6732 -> 0.01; 8.5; 8.27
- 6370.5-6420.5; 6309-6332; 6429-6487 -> -0.03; 8.35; 8.38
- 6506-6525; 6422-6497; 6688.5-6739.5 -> -0.01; 8.39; 8.24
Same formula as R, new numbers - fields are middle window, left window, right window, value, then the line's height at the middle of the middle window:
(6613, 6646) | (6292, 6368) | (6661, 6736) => 0.013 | 8.3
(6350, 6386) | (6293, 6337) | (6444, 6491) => -0.029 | 8.41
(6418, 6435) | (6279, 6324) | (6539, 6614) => -0.008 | 8.37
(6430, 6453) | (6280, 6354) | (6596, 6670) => 0.000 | 8.39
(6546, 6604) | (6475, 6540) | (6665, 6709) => 0.034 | 8.38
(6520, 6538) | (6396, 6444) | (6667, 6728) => -0.019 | 8.35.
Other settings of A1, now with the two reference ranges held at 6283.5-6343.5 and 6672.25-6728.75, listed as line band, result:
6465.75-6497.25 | -0.38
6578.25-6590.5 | 0.11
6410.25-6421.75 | -0.16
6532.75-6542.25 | -0.34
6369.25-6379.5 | -0.39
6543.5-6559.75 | 0.08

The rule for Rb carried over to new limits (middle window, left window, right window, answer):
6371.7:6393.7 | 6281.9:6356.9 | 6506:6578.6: -0.8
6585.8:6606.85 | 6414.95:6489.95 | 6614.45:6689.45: -0.1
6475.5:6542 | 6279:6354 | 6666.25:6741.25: -0.4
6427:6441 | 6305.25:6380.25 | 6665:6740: 0.0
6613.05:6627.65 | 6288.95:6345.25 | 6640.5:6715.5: 0.1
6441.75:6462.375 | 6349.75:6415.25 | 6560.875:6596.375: 0.0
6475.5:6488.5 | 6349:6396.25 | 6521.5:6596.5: 0.0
